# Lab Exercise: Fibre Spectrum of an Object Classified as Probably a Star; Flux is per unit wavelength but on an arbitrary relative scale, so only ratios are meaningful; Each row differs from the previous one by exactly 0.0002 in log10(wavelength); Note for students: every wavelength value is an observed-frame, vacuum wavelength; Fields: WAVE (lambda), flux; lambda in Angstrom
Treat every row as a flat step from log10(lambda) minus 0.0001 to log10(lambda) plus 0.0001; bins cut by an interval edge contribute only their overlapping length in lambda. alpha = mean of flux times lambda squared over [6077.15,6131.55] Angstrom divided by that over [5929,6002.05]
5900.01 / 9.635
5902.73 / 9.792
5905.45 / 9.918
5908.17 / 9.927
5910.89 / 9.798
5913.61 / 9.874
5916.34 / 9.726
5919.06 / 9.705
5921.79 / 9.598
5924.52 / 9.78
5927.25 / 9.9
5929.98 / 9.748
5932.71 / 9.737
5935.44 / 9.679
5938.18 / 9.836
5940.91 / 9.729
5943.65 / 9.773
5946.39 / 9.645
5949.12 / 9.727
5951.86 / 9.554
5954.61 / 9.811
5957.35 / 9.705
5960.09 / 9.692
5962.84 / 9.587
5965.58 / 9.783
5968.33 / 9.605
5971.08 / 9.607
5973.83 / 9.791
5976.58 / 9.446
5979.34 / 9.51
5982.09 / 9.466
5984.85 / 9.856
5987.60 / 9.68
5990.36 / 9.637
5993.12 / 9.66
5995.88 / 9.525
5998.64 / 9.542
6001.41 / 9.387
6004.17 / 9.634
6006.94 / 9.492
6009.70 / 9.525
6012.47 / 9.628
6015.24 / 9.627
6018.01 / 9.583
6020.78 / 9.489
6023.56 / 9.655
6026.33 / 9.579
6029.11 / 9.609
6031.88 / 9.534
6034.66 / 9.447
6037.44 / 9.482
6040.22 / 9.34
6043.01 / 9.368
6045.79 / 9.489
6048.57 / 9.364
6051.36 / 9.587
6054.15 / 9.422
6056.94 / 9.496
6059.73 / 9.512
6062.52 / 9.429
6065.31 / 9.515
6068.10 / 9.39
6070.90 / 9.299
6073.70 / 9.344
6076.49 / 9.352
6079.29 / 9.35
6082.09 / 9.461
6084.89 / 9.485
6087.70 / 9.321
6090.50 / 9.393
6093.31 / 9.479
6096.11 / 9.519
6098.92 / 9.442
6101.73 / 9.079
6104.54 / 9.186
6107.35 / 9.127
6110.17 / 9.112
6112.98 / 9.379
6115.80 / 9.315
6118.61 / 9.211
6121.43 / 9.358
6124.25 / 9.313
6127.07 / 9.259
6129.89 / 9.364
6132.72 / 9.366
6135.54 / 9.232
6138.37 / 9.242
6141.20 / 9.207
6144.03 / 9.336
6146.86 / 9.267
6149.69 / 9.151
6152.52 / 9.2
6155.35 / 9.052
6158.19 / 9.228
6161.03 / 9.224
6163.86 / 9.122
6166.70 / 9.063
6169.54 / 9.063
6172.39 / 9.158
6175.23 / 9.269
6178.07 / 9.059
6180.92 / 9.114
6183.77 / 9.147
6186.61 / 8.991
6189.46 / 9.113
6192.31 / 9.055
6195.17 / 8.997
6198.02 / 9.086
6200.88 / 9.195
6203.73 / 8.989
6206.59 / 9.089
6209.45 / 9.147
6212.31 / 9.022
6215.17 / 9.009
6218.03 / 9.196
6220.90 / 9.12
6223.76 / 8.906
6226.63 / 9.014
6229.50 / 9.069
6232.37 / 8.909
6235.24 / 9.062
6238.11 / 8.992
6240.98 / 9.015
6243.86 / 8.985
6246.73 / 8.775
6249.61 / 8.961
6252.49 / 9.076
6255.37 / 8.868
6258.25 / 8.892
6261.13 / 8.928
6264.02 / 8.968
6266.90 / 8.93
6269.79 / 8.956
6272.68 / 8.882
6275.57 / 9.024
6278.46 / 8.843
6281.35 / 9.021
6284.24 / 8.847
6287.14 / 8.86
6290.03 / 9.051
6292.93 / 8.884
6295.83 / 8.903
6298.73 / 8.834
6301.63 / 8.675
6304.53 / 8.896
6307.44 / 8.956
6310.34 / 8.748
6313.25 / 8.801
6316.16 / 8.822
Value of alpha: 1.01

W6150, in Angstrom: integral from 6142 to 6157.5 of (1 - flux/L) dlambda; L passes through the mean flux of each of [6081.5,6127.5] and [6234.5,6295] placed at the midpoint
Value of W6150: 0.02 Angstrom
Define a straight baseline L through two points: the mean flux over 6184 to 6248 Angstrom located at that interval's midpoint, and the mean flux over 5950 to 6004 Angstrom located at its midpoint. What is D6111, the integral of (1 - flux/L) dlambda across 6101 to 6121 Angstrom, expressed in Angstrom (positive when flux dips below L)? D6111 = 0.2 Angstrom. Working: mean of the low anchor 9.62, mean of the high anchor 9.04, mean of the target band 9.21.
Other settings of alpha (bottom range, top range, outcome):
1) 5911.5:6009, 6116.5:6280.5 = 1.02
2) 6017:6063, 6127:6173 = 1.01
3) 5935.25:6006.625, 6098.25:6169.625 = 1.01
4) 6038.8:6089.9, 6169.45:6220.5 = 1.01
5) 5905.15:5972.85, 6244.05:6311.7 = 1.02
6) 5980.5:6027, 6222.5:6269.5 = 1.01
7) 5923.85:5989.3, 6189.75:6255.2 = 1.02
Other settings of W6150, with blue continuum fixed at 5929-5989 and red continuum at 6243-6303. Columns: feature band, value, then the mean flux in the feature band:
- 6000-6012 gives 0.1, 9.52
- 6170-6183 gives 0.0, 9.14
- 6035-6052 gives 0.1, 9.43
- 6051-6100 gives -0.2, 9.43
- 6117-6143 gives -0.1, 9.28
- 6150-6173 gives 0.1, 9.14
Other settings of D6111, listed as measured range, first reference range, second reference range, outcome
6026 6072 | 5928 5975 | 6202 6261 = 0.0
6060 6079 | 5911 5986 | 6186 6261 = 0.0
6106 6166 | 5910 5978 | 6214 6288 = 0.0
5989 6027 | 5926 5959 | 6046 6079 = 0.0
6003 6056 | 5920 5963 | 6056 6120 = -0.1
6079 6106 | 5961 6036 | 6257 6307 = 0.0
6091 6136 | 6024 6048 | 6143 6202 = -0.1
